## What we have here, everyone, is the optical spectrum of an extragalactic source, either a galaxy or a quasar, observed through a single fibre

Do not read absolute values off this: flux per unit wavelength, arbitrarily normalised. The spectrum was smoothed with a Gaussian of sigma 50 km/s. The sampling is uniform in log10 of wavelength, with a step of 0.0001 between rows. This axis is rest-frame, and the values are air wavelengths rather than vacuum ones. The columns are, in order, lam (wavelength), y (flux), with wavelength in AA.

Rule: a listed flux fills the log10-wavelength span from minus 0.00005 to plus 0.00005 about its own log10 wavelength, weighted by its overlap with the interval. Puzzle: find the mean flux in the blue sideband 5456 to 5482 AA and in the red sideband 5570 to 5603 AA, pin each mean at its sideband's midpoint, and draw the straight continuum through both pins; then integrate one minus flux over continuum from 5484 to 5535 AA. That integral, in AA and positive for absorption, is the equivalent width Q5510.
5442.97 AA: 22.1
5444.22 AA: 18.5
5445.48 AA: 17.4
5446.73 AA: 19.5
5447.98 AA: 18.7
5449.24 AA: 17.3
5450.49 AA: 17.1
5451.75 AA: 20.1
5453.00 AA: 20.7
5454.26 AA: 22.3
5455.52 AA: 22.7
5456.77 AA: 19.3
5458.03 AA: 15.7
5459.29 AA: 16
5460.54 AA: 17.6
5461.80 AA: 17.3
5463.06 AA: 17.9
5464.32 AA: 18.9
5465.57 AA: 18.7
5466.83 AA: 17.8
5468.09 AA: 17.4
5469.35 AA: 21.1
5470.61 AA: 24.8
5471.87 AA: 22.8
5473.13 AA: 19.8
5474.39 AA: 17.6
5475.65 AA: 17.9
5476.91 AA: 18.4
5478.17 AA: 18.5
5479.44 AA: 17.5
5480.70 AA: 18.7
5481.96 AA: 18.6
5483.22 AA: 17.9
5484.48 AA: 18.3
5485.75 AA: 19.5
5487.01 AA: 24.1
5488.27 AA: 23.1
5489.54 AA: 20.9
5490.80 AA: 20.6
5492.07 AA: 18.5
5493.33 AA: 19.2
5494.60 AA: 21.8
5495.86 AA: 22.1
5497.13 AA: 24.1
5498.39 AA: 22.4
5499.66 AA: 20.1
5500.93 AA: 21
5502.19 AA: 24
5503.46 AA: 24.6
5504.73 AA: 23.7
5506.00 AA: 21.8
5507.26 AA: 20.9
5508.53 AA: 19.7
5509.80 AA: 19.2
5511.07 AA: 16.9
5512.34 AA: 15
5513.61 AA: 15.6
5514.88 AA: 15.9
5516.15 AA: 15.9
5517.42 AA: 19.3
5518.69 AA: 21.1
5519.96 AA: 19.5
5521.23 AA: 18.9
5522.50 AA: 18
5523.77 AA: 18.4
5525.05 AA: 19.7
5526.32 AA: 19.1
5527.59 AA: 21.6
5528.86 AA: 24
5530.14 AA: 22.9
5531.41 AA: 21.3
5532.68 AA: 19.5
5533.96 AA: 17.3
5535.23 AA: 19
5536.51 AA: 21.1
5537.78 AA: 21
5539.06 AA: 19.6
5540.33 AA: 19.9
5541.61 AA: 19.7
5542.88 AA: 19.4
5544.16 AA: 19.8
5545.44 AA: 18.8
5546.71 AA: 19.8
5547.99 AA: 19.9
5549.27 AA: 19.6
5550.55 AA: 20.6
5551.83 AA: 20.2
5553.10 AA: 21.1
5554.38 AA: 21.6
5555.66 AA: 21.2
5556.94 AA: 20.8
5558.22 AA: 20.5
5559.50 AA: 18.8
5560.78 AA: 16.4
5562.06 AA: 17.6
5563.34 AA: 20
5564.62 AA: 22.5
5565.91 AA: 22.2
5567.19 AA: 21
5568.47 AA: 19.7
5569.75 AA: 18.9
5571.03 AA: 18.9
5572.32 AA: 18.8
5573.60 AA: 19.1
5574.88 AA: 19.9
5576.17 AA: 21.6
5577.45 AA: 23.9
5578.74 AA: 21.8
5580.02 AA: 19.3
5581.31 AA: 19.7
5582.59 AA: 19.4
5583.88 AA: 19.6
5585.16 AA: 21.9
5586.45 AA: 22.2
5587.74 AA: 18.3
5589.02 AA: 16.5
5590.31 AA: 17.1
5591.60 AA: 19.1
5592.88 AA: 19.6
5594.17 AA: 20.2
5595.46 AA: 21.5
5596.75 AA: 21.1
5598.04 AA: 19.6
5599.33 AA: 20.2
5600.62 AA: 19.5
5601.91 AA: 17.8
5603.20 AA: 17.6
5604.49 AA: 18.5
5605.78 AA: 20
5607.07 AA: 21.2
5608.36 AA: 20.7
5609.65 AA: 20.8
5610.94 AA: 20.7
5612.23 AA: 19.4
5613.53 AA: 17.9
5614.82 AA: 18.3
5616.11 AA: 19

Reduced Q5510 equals -3.1 AA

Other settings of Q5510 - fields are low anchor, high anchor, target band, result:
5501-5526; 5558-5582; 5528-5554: -0.7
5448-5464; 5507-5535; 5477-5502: -2.0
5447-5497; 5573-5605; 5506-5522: 1.0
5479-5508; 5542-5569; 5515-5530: 0.7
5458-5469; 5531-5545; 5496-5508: -2.4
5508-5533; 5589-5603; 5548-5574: -1.0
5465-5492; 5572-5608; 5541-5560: -0.3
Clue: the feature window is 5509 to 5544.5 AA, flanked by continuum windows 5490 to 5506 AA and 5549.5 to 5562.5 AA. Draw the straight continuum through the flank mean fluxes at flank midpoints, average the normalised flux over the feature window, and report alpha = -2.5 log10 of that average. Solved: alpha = 0.09 mag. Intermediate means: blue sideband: 21.8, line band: 19.2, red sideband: 19.9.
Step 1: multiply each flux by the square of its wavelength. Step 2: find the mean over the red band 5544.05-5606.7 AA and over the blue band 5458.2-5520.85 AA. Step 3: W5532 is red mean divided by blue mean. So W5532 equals 1.0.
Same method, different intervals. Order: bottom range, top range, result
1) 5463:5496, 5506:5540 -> 0.99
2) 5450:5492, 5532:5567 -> 1.06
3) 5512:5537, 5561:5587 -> 1.08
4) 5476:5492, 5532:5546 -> 1.02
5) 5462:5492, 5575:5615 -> 1.06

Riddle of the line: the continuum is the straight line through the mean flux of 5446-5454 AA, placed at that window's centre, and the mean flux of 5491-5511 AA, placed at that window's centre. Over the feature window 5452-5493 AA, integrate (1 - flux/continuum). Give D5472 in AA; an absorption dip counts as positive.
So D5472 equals 1.4 AA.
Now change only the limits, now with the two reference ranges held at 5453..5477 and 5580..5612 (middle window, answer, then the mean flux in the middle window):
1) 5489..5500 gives -1.02 AA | 21.1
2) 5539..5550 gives -0.07 AA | 19.6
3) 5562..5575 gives -0.25 AA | 20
